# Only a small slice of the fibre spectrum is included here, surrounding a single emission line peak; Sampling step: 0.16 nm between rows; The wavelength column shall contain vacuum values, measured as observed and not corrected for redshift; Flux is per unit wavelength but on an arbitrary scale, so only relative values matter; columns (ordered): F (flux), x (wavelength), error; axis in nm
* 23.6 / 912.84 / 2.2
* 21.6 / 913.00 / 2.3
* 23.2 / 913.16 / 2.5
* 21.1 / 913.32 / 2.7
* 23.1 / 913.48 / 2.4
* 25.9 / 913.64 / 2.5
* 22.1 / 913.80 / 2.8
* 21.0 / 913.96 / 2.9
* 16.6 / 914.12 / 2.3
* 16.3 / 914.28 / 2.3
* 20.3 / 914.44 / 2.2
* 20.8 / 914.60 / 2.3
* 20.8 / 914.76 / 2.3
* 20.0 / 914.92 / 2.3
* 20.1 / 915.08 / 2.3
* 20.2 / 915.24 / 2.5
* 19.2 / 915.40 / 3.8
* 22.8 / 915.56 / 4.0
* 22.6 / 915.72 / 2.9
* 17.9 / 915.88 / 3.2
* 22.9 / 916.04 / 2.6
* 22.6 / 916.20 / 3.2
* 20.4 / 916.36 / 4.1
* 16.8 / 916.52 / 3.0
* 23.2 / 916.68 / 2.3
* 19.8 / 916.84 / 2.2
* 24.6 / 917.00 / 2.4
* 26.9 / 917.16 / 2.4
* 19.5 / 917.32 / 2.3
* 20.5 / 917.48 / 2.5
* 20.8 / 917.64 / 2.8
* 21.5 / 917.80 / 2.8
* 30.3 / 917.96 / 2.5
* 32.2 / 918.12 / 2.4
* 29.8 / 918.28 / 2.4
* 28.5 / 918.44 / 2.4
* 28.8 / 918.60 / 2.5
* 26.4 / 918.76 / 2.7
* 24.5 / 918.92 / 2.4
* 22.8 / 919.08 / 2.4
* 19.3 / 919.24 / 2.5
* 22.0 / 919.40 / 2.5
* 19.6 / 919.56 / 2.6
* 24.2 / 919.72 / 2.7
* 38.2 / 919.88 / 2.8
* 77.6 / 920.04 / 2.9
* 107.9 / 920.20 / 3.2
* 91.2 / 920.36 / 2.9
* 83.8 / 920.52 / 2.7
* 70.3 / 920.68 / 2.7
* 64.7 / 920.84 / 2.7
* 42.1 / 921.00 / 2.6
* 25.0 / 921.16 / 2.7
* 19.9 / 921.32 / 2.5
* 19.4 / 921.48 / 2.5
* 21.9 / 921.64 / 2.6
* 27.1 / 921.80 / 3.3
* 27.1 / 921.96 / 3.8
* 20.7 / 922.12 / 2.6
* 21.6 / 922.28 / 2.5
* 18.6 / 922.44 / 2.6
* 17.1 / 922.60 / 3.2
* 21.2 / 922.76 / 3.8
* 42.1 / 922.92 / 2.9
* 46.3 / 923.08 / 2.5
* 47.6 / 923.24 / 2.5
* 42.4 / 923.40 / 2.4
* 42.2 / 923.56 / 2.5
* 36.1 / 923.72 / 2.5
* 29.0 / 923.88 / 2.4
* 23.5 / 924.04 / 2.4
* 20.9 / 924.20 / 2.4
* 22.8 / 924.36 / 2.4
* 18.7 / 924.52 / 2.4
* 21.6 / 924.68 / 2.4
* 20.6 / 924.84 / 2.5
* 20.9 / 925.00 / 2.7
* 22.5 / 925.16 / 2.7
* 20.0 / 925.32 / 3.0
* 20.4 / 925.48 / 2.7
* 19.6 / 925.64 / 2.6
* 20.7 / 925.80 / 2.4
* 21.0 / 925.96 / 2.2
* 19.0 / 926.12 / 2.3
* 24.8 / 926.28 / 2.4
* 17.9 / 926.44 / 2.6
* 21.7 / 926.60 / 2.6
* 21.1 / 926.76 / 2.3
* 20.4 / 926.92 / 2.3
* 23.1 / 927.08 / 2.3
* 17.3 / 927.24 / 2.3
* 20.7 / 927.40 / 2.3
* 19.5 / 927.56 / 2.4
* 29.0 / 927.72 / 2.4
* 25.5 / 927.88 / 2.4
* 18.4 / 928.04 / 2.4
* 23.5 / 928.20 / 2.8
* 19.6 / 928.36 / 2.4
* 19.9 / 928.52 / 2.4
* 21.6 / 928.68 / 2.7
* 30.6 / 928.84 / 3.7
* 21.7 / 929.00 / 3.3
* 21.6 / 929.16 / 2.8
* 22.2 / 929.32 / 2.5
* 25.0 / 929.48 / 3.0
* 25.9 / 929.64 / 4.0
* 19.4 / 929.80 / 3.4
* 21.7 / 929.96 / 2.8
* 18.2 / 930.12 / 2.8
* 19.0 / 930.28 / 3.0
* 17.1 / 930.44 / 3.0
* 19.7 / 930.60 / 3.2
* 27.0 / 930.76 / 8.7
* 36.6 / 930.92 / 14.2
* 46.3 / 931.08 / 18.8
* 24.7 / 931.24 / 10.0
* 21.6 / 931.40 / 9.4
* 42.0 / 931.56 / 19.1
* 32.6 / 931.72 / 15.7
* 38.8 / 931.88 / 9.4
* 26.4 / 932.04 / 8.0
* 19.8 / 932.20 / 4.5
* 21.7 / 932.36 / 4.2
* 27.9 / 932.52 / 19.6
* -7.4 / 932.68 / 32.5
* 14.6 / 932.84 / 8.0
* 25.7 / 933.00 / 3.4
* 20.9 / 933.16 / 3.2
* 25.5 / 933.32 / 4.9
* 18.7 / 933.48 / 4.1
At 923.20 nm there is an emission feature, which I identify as [N II] 6583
